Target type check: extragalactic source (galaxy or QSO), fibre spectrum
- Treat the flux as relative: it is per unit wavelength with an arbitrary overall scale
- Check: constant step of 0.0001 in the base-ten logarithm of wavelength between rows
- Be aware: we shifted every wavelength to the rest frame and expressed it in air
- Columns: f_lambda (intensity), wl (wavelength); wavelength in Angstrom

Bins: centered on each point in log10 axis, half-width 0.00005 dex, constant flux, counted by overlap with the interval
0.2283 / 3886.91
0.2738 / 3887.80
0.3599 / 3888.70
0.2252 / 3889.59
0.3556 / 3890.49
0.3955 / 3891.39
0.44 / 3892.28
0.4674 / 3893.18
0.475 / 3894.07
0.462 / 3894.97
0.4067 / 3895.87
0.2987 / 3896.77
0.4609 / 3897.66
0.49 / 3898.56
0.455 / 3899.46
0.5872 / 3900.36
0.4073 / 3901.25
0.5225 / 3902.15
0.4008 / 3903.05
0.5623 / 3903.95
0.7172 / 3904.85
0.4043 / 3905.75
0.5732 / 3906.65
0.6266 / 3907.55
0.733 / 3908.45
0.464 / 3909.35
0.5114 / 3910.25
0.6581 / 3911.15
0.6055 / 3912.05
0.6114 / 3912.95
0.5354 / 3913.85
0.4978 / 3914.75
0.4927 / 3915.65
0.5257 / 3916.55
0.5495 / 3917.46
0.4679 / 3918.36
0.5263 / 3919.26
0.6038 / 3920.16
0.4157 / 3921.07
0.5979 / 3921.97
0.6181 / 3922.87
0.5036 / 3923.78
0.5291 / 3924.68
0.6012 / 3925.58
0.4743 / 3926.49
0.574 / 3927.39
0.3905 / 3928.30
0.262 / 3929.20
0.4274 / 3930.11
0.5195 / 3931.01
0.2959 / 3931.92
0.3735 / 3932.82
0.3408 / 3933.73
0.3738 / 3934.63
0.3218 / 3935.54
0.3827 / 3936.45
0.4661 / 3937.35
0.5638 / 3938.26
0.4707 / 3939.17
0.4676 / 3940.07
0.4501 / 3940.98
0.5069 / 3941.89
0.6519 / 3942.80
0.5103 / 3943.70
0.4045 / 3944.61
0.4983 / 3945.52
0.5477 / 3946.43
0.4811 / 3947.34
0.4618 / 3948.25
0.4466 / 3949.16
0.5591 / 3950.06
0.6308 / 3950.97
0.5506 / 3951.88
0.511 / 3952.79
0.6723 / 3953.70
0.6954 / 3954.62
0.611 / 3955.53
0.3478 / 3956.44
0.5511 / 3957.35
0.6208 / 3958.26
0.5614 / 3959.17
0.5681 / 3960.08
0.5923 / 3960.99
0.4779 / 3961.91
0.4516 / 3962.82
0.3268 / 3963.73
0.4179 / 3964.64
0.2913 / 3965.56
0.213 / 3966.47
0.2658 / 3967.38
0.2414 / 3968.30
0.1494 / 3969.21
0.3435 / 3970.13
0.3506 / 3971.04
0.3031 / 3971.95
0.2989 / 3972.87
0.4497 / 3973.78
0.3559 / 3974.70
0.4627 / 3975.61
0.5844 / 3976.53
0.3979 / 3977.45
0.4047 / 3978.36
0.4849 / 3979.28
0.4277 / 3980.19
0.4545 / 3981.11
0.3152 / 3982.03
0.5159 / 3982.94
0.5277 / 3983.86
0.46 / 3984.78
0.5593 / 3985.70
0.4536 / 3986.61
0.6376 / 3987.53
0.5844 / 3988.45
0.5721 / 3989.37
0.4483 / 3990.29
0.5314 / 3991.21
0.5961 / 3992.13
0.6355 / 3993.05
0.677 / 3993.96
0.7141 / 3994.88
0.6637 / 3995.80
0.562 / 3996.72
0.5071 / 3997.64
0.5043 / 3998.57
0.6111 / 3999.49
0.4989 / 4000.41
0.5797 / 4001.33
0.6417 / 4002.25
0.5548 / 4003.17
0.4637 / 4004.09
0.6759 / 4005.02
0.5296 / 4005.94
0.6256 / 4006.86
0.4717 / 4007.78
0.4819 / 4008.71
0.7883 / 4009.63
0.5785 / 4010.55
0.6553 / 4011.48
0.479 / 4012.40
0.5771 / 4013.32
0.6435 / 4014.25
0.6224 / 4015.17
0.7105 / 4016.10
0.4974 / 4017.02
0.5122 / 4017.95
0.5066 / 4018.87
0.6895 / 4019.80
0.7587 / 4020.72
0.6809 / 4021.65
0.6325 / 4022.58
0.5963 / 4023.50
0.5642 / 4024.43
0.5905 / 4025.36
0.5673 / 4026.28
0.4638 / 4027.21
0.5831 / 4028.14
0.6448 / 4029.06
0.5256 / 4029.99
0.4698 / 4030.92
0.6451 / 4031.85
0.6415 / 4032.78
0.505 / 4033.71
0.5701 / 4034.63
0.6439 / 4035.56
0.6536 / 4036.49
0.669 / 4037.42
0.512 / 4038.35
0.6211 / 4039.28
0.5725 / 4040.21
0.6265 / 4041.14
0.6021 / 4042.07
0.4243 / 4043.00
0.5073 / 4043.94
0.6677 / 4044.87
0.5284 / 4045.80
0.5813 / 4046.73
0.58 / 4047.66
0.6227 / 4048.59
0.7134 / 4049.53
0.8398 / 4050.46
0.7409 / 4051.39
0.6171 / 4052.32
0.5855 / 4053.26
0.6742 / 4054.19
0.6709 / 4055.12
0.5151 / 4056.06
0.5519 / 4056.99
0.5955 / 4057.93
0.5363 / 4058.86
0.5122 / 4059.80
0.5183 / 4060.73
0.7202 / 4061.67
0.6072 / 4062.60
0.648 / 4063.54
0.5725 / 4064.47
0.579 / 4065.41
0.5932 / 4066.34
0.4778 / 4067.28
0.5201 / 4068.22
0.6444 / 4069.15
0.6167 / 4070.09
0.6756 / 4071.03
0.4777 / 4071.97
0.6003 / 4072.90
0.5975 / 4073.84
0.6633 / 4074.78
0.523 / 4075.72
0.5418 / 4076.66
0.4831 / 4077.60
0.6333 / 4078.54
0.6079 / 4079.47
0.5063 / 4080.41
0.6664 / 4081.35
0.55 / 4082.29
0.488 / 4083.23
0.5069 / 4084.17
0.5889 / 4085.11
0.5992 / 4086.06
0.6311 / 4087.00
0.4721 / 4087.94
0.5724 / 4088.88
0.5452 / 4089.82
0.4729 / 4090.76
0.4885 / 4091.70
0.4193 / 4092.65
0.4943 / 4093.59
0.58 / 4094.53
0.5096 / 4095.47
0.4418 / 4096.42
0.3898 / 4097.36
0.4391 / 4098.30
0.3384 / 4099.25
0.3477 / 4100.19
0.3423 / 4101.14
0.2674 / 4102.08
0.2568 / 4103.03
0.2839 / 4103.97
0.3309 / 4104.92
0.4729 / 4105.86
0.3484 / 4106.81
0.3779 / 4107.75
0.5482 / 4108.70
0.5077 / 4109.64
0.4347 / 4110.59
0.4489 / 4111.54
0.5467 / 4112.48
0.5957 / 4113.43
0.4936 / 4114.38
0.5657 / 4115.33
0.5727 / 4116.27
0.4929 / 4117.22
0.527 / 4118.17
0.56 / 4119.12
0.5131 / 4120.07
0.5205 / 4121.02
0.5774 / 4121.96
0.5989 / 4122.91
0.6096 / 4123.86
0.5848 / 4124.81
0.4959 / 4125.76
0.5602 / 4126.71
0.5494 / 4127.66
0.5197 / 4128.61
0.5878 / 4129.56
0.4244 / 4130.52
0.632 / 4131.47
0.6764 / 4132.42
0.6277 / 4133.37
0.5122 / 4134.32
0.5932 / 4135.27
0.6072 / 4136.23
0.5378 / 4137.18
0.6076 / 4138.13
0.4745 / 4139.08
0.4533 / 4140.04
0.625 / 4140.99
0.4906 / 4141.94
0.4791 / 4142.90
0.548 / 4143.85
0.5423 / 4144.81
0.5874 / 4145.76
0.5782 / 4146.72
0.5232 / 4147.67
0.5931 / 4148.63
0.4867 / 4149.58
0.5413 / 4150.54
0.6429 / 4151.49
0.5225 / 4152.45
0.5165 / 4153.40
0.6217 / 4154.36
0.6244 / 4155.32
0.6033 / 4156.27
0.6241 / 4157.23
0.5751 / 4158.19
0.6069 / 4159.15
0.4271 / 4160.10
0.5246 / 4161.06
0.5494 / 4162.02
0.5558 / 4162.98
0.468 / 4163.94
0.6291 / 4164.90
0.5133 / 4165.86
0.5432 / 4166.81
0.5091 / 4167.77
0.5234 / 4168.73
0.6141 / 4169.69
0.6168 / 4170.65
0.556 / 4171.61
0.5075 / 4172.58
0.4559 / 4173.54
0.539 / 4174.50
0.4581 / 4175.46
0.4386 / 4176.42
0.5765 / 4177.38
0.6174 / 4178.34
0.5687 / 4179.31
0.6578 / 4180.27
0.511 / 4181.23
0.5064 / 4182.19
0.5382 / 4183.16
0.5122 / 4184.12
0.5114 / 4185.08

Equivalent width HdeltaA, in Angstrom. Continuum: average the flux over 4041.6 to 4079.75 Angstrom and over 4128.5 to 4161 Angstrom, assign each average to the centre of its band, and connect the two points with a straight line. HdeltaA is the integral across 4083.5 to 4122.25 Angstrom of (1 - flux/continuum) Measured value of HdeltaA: 6.94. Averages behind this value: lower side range 0.594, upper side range 0.559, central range 0.473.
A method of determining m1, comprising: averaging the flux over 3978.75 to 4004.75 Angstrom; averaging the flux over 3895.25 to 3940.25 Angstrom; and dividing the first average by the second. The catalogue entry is 1.1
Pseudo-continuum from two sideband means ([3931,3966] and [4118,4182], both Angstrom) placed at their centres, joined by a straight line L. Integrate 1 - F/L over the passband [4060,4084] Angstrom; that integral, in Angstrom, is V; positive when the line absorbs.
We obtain -2.4 Angstrom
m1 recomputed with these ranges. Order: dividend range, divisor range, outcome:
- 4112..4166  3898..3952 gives 1.10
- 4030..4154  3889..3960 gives 1.10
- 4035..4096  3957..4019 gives 1.15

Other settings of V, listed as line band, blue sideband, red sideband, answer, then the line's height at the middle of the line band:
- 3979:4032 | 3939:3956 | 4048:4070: 0.6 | 0.574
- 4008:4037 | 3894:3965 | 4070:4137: -4.9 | 0.51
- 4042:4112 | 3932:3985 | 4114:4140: -1.5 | 0.524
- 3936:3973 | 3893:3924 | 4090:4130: 3.6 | 0.511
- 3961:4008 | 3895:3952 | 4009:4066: 6.6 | 0.553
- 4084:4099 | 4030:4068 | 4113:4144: 1.7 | 0.573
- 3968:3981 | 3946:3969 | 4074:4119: 2.8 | 0.481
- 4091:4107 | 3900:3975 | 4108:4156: 4.1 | 0.538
